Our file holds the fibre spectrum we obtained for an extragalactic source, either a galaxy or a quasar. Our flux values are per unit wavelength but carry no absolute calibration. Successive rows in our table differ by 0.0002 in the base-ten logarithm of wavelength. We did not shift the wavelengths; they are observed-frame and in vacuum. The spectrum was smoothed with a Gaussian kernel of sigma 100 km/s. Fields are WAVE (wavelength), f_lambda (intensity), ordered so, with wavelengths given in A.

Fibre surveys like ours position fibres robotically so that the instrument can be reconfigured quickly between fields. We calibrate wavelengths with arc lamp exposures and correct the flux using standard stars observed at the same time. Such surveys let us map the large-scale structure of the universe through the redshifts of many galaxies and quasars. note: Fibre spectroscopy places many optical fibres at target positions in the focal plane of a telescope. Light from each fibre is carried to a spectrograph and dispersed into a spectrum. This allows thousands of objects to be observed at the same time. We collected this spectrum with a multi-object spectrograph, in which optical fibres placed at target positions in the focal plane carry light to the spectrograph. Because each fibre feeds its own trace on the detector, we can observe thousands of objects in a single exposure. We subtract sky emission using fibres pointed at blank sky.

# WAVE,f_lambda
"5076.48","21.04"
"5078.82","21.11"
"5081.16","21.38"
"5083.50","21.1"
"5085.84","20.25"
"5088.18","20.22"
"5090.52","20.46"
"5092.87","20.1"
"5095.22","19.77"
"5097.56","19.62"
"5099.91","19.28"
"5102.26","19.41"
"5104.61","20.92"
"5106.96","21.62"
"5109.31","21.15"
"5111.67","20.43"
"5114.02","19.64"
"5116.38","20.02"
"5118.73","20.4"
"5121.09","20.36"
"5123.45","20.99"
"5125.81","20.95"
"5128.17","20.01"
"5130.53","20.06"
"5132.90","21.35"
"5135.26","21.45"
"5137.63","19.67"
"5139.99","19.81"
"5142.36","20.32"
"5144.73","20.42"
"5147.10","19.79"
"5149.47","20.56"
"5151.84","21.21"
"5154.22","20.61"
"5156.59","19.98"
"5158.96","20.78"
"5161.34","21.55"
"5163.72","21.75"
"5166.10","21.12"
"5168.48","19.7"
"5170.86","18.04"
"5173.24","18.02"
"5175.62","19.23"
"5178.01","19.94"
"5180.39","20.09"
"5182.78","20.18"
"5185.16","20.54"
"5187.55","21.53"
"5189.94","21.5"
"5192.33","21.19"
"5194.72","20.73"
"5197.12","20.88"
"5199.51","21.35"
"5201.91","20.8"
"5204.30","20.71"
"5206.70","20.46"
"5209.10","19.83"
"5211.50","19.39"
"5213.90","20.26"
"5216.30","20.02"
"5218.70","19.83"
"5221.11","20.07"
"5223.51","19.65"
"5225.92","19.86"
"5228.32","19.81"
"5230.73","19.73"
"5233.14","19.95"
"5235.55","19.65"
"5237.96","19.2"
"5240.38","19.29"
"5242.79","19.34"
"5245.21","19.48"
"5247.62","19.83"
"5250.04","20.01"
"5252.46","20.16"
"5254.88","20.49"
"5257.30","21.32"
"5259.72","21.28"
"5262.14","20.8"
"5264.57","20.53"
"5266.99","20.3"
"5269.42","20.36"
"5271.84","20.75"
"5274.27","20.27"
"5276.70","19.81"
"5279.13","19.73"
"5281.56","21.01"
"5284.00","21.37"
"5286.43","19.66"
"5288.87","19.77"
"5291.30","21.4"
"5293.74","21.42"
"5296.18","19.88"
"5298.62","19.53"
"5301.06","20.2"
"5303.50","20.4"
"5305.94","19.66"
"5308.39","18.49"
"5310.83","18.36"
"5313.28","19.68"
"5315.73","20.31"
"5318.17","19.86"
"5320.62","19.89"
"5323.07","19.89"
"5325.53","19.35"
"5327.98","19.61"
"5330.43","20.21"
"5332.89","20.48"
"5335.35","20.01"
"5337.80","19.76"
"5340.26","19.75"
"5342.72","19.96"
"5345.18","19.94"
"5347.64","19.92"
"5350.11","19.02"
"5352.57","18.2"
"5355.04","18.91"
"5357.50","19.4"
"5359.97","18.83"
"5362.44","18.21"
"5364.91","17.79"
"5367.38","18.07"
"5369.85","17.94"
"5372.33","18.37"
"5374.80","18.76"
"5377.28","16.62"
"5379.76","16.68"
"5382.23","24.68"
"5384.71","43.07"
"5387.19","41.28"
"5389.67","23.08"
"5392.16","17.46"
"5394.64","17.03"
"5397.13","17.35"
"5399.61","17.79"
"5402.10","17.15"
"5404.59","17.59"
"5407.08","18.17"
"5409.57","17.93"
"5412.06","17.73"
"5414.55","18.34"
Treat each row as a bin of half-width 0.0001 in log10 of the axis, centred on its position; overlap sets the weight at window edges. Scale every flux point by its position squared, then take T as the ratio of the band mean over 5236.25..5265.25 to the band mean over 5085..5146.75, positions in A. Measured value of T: 1.04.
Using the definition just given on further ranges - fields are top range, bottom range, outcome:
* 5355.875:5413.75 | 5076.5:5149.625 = 1.11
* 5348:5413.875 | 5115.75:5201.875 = 1.08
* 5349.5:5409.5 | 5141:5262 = 1.08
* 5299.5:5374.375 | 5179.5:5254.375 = 1.00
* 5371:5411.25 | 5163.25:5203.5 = 1.14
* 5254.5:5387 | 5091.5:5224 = 1.06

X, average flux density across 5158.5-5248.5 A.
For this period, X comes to 20.1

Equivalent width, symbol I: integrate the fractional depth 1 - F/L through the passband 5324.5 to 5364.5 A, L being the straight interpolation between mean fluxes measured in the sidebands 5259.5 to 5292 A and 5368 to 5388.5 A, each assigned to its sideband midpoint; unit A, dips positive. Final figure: 6.4 A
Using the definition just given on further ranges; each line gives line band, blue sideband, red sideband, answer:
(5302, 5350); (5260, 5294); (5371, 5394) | 5.35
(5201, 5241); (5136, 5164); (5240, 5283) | 0.90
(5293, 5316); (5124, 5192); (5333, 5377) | -0.48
